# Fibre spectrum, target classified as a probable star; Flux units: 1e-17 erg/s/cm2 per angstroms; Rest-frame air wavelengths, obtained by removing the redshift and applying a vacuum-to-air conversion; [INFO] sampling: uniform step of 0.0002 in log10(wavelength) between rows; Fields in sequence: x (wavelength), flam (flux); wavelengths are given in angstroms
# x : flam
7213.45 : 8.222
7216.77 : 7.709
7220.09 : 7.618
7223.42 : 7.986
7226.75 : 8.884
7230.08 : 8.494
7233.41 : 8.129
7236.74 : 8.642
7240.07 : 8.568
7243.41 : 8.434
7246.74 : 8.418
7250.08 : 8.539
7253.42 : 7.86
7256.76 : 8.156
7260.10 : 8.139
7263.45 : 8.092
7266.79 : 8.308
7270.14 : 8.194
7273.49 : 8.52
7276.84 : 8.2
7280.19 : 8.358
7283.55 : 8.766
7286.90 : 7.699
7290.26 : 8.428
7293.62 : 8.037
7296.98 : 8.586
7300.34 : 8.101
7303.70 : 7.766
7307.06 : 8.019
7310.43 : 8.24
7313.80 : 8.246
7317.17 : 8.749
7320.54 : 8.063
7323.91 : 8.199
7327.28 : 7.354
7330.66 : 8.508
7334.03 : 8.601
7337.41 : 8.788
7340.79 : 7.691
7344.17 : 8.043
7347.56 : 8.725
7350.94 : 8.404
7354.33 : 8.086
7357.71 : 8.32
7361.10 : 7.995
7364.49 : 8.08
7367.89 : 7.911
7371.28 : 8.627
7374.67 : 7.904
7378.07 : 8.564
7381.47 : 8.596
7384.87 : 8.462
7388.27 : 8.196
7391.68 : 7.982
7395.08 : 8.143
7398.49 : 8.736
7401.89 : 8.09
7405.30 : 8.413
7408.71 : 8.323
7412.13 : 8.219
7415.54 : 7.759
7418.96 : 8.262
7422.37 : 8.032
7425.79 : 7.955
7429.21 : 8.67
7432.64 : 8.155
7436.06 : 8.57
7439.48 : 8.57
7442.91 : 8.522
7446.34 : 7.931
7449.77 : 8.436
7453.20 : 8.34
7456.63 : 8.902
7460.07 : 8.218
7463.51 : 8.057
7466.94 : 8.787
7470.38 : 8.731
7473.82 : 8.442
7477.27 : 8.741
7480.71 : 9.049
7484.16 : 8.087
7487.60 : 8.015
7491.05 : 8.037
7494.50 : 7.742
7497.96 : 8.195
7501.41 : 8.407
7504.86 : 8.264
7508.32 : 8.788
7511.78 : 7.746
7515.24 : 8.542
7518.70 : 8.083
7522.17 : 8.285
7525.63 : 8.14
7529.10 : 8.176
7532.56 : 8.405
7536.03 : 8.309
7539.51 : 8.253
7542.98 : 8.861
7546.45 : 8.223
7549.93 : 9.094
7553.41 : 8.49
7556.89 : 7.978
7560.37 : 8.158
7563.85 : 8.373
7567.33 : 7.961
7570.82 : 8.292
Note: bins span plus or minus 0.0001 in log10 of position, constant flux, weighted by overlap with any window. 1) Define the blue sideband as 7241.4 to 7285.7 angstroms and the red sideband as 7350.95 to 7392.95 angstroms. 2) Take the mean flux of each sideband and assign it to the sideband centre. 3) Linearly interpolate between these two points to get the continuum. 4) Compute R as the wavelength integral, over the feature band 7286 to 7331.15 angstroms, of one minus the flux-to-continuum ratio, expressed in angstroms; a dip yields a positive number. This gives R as 0.73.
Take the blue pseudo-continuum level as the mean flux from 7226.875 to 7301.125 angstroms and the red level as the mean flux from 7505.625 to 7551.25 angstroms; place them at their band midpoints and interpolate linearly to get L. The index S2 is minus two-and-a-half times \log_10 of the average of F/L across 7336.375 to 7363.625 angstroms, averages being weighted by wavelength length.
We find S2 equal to 0.01 mag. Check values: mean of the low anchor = 8.32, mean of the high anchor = 8.37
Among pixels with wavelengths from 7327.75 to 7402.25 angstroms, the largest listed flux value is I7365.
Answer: 8.788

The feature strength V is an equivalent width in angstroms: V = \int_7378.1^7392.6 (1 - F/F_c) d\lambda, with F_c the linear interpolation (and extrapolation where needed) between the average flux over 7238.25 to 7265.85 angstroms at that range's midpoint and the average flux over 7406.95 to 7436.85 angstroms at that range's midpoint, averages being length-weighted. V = -0.24 angstroms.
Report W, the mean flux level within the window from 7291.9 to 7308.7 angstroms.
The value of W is 8.11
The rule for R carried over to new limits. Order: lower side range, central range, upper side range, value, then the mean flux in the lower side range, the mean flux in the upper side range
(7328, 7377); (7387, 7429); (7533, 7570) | 0.5 angstroms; 8.25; 8.37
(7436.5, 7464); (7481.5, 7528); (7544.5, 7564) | 1.1 angstroms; 8.39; 8.39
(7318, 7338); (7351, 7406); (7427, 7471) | 0.5 angstroms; 8.25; 8.44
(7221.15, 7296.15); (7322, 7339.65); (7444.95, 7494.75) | 0.1 angstroms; 8.31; 8.39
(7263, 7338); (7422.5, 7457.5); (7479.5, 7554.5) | -0.3 angstroms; 8.25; 8.32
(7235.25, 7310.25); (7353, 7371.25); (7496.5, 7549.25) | 0.3 angstroms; 8.26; 8.33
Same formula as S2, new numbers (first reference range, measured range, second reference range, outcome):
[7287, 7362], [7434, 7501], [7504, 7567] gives -0.01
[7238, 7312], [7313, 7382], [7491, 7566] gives 0.00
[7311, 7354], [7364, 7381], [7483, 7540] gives 0.00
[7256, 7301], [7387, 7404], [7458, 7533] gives 0.01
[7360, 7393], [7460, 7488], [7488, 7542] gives -0.03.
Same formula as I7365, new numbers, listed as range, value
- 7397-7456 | 8.736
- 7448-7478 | 8.902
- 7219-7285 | 8.884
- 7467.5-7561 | 9.094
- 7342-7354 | 8.725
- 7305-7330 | 8.749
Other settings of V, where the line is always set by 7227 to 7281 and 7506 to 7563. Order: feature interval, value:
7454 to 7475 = -0.4 angstroms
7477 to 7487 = -0.2 angstroms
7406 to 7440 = 0.4 angstroms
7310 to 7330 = 0.4 angstroms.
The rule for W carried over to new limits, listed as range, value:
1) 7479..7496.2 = 8.19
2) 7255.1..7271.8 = 8.18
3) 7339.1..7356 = 8.19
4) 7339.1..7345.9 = 7.86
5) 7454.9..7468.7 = 8.49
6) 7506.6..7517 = 8.36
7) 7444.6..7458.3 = 8.4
